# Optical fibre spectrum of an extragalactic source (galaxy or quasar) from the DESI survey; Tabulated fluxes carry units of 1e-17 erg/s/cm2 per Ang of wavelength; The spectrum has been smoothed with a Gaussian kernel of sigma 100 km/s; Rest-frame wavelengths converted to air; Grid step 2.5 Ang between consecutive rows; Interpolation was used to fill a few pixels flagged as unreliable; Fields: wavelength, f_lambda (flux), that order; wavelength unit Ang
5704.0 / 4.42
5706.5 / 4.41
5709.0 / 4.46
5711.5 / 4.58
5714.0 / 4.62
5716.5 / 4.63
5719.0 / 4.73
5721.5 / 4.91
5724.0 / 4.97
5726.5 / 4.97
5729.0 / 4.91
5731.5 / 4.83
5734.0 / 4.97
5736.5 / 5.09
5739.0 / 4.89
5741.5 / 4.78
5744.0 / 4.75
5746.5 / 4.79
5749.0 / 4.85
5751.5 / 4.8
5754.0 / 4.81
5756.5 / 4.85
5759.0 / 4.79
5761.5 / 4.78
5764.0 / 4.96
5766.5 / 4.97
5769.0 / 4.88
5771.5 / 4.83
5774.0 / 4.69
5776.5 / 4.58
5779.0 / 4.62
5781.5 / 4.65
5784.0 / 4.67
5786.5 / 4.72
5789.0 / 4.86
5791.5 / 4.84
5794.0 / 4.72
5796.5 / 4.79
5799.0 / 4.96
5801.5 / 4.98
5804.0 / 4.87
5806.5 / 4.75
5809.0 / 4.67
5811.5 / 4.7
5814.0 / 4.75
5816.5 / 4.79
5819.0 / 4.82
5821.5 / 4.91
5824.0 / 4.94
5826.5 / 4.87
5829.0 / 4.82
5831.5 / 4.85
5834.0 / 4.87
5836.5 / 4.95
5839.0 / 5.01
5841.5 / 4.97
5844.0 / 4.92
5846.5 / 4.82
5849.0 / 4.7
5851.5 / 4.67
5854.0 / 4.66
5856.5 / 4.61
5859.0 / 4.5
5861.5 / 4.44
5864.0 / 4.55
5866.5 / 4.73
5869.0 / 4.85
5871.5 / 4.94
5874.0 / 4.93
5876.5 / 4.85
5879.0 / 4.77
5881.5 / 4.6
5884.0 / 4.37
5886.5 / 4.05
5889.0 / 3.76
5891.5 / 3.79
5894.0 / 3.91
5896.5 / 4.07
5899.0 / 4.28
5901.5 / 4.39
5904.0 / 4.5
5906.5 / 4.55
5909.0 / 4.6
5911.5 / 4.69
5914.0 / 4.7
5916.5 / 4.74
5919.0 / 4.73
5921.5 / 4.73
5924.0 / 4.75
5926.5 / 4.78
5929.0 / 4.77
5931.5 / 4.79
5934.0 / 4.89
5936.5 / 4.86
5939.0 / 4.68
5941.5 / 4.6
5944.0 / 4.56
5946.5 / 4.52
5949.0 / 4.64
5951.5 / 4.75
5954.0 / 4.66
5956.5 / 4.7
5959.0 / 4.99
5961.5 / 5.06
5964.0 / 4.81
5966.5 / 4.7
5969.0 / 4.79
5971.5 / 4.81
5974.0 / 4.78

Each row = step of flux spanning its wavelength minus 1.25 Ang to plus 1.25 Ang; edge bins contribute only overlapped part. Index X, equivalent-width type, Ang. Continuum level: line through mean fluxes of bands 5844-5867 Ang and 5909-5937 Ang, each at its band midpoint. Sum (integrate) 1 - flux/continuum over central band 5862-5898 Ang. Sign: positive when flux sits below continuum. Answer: 1.9 Ang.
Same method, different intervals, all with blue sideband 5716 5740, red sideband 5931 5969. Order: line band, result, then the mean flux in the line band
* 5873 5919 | 3.5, 4.43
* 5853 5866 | 0.7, 4.56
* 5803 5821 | 0.3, 4.77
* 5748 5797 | 0.9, 4.78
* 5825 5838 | -0.1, 4.88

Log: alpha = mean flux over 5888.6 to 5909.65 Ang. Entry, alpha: 4.21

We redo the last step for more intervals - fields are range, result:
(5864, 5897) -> 4.45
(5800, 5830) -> 4.82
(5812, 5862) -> 4.8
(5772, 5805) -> 4.77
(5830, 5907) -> 4.58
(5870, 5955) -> 4.57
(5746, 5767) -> 4.84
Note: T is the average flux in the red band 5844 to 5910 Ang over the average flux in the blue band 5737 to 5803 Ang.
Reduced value 0.94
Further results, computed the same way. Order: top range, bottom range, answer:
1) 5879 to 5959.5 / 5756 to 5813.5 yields 0.95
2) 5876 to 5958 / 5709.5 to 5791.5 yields 0.95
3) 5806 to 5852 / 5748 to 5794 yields 1.01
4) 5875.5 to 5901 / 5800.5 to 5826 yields 0.88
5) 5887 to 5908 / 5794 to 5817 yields 0.87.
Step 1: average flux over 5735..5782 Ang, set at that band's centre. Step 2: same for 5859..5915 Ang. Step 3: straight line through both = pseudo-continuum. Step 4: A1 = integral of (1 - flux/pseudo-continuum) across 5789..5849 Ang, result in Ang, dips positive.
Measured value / -2.56 Ang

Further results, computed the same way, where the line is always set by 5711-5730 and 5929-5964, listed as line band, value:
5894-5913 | 1.4 Ang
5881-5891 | 1.3 Ang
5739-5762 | -0.1 Ang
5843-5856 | 0.1 Ang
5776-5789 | 0.3 Ang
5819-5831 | -0.3 Ang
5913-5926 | 0.1 Ang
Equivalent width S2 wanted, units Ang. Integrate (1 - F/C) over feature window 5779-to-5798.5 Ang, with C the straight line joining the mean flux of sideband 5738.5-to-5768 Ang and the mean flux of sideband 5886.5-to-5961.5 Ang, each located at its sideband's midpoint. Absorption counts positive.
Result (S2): 0.11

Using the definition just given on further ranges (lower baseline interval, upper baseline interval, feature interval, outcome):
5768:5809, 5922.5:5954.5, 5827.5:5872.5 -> -0.21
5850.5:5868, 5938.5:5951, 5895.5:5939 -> -0.37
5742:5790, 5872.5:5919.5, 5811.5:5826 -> -0.60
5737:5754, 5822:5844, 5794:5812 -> 0.24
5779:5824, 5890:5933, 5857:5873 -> -0.14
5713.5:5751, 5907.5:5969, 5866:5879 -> -0.23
